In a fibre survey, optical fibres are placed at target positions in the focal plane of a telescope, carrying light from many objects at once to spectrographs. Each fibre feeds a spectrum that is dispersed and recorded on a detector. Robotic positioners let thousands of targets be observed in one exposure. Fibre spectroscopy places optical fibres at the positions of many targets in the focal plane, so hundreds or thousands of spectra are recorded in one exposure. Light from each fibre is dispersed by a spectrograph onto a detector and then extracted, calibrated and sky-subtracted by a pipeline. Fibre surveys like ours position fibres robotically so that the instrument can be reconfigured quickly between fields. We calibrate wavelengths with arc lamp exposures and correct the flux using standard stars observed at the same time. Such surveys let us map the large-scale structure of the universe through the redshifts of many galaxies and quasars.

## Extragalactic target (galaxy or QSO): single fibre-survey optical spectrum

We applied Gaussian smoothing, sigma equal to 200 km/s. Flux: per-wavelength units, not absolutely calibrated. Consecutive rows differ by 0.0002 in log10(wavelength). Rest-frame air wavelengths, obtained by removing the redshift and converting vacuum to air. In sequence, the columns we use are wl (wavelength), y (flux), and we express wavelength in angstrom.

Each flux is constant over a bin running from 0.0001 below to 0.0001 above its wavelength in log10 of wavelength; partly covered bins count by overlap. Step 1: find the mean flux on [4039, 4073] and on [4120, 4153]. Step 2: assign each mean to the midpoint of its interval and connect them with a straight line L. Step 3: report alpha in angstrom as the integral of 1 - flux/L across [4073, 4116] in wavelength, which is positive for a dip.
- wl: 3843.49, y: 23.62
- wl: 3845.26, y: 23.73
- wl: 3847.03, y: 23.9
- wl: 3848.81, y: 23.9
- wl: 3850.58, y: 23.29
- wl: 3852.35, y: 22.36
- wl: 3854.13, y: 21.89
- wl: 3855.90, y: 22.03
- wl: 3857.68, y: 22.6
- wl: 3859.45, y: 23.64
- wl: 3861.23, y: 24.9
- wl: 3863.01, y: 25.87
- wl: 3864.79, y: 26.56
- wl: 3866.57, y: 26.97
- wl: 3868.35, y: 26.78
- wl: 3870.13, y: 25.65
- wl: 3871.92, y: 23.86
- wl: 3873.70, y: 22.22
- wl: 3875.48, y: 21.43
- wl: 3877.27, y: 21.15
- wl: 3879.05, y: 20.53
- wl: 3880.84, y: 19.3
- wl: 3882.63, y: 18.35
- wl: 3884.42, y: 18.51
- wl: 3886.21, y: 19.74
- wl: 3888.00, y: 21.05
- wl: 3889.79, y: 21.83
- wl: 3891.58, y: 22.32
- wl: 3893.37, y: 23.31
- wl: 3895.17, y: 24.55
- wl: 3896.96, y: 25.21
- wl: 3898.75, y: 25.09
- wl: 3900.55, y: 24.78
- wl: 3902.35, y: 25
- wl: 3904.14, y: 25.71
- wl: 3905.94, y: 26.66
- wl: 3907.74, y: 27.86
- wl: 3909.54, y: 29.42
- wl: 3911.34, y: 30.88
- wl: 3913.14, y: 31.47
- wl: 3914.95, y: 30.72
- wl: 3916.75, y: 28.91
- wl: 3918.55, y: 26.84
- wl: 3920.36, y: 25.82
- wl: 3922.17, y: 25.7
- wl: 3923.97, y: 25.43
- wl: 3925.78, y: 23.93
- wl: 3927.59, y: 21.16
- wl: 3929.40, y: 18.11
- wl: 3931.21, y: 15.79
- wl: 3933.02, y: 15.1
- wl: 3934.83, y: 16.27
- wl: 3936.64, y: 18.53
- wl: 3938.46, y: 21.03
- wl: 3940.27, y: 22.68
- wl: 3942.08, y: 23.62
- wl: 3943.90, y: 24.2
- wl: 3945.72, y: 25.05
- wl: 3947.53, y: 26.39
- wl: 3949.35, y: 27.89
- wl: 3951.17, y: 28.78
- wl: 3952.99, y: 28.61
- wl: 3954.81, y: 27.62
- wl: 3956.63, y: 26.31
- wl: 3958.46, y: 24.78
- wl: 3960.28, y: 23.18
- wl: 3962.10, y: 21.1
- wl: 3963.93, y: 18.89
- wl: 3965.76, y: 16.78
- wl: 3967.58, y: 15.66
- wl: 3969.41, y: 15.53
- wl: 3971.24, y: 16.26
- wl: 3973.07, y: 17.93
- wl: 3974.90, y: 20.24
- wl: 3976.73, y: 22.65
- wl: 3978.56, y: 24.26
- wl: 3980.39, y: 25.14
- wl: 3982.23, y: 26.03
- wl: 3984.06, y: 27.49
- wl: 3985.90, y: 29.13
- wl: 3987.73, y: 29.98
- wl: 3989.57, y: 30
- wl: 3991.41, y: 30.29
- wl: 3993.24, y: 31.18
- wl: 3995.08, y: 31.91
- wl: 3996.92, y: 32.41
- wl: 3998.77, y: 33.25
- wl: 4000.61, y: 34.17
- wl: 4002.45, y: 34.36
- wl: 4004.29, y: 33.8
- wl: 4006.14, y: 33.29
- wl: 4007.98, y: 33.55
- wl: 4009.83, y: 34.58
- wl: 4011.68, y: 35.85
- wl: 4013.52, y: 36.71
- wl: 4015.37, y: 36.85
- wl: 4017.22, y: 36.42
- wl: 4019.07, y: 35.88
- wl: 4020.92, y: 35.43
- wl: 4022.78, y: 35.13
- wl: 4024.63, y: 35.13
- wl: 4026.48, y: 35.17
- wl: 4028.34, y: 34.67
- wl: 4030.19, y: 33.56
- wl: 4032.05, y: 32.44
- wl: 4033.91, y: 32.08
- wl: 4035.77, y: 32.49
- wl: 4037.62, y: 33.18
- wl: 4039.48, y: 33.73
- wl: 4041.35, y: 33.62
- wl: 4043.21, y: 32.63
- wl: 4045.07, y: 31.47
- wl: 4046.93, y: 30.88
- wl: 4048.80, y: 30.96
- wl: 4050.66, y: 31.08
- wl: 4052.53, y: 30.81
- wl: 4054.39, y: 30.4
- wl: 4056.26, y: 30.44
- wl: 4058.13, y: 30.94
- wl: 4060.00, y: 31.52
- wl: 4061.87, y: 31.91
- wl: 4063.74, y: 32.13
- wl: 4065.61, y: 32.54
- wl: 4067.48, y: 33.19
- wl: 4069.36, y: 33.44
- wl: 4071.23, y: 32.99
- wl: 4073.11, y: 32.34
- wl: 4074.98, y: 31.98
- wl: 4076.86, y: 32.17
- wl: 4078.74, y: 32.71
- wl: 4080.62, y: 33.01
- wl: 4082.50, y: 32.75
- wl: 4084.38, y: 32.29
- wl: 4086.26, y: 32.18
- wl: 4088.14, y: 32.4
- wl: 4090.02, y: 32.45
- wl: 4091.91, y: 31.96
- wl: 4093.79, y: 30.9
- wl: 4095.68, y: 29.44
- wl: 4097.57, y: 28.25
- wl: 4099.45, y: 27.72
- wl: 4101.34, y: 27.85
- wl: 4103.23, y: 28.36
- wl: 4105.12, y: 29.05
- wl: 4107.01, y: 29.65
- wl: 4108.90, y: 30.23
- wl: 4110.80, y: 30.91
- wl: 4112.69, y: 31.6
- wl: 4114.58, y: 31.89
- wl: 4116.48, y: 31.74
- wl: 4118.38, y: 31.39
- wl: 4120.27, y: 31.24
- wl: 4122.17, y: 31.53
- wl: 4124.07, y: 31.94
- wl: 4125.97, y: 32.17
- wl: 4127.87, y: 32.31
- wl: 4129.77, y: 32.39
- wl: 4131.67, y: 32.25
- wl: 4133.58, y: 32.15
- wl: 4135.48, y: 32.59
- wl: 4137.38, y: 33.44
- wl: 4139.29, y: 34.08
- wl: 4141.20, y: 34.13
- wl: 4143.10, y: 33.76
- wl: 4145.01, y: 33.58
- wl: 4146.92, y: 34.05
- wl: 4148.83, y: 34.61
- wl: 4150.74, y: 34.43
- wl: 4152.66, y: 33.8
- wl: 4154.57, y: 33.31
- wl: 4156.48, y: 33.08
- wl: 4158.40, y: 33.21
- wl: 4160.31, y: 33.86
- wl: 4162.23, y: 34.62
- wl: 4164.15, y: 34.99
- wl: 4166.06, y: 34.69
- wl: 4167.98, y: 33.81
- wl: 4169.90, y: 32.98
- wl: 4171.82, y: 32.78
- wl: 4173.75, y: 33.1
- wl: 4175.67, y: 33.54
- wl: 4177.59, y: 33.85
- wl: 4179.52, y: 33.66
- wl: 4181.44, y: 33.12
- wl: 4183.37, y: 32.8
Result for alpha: 2.0 angstrom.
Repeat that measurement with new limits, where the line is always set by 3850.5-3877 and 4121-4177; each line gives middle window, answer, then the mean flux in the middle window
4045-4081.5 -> -1.58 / 31.9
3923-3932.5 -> 1.96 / 20.7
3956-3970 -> 3.57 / 20.3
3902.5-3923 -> -2.01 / 28.1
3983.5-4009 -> -3.16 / 31.8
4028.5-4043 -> -1.70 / 33.1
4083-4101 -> 0.39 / 30.8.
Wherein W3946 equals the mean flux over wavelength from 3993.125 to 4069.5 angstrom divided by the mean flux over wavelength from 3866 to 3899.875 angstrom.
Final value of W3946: 1.5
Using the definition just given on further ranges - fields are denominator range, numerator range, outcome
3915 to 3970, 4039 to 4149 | 1.39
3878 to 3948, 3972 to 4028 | 1.33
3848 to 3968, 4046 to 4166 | 1.35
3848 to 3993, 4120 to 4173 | 1.40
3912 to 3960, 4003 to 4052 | 1.39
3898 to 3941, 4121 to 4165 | 1.37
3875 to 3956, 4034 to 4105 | 1.32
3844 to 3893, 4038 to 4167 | 1.41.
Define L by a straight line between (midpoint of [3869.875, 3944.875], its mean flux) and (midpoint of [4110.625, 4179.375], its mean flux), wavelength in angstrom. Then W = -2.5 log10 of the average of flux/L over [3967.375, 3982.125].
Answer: 0.28 mag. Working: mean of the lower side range 23.3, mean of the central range 20.2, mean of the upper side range 33.1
